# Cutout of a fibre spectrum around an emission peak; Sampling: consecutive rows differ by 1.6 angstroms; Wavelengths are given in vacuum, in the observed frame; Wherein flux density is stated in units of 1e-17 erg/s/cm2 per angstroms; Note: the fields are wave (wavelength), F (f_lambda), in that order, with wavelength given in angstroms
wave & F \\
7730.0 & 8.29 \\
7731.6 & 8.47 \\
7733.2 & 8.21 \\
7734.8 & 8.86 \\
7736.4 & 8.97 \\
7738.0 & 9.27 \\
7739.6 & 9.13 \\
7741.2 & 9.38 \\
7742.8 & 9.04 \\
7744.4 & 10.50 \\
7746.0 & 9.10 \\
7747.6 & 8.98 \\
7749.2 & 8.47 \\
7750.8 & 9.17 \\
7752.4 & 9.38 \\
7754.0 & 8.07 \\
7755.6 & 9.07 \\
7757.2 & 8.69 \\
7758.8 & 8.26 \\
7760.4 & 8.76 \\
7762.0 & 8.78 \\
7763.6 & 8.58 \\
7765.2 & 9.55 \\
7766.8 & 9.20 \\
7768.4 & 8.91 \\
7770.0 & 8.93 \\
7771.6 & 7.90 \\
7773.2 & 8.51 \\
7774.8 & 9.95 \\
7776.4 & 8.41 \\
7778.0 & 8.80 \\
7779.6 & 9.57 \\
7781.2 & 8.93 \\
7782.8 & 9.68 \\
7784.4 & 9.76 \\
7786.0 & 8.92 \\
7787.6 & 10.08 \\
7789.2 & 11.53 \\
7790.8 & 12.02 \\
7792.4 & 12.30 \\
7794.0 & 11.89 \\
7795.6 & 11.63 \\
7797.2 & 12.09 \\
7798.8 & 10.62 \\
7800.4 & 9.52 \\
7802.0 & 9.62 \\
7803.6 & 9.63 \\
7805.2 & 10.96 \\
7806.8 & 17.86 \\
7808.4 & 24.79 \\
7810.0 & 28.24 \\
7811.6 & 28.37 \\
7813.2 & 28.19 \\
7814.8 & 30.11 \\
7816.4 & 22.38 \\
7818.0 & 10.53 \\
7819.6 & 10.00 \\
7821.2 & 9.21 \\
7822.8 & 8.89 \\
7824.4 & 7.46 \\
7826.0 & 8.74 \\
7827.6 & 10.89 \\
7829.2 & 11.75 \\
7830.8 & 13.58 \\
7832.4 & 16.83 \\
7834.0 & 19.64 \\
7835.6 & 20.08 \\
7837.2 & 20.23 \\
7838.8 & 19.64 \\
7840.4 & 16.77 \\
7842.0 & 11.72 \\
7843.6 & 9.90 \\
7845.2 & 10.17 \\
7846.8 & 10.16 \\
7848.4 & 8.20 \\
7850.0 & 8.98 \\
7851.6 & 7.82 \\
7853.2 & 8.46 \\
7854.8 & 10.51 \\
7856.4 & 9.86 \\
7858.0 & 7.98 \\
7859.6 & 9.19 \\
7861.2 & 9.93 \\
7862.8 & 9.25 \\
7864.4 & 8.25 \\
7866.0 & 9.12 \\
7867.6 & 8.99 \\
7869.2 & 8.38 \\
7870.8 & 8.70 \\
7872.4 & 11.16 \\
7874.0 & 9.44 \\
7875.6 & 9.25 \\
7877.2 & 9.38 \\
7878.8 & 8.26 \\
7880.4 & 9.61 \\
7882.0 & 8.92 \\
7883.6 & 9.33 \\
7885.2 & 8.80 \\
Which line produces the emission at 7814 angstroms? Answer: H-alpha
